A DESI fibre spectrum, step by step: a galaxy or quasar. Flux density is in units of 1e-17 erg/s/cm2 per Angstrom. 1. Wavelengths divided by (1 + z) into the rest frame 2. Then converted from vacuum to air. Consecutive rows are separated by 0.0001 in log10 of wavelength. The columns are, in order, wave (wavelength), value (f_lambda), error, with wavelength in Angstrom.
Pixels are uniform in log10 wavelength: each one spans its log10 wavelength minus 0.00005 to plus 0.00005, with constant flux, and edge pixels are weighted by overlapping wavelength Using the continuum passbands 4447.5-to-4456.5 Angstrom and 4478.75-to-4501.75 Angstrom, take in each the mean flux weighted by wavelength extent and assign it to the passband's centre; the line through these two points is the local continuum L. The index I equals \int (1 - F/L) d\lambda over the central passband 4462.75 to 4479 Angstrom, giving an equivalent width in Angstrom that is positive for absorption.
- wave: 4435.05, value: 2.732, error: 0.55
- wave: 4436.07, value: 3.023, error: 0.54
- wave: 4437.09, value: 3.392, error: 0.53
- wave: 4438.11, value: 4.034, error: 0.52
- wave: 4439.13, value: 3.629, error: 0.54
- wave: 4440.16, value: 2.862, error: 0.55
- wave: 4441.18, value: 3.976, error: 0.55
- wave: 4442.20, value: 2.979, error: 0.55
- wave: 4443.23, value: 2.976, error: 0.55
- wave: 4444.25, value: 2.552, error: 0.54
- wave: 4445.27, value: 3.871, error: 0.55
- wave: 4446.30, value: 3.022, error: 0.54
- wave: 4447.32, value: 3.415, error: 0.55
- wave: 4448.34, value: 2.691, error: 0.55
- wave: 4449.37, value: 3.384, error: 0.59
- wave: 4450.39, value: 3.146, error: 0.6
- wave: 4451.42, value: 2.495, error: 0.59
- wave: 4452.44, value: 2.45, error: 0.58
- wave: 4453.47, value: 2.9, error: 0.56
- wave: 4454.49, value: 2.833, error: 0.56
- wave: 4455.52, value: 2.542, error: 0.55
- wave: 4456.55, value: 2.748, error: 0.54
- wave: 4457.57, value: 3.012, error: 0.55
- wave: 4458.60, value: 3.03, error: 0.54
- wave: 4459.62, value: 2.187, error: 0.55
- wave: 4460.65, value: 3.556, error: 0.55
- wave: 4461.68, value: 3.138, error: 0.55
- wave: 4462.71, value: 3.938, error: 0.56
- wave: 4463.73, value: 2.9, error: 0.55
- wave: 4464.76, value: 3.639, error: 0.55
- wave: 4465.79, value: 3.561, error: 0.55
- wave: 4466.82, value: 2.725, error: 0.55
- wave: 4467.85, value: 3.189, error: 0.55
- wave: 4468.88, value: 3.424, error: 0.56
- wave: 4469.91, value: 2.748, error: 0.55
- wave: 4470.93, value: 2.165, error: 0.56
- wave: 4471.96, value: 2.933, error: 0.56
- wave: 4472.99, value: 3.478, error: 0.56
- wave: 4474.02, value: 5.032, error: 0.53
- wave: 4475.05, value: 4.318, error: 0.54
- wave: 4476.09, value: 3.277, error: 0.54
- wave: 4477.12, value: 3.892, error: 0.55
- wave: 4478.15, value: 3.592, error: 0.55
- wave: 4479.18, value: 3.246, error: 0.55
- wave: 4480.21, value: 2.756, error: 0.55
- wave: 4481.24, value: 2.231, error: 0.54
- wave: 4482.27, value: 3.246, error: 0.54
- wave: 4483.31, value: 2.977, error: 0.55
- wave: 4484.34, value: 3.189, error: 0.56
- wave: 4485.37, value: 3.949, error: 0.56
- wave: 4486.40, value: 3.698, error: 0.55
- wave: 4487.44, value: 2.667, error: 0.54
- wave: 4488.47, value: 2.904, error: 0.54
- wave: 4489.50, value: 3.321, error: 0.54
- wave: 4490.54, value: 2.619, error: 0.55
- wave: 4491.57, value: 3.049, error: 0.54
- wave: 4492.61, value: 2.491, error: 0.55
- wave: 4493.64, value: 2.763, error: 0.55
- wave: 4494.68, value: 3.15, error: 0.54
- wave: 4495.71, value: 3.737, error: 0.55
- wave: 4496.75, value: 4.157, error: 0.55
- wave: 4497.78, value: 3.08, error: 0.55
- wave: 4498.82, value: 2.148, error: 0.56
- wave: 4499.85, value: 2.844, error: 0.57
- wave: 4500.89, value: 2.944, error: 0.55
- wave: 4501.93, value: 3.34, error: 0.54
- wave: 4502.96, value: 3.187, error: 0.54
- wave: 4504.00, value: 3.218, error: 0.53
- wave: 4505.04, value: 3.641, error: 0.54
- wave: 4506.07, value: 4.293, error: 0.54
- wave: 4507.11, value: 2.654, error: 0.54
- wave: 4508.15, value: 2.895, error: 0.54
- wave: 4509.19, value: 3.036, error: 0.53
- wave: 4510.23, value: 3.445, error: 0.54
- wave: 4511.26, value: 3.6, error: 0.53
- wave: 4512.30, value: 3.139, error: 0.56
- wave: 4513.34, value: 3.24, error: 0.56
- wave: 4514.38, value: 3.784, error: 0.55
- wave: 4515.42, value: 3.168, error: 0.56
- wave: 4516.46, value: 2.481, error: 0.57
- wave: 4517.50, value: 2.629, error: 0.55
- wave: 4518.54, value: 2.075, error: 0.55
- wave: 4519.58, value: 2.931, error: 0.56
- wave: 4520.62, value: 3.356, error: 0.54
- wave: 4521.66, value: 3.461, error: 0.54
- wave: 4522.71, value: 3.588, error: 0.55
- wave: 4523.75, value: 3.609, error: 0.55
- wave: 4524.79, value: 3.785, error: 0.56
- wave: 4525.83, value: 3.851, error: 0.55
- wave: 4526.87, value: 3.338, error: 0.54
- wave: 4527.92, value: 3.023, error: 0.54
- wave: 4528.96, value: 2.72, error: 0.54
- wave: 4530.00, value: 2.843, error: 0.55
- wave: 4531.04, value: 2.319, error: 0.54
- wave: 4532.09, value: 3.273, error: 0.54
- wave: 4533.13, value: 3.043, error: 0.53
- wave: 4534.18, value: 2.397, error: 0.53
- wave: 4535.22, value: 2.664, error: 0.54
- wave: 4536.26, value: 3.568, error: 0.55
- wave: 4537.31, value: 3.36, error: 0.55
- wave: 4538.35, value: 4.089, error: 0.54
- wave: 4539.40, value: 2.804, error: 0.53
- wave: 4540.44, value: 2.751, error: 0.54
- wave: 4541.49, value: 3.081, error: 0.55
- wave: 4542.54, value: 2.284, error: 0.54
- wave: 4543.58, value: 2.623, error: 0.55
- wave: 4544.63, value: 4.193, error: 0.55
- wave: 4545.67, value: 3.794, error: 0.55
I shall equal -2.6 Angstrom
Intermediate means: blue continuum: 2.82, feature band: 3.41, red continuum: 3.06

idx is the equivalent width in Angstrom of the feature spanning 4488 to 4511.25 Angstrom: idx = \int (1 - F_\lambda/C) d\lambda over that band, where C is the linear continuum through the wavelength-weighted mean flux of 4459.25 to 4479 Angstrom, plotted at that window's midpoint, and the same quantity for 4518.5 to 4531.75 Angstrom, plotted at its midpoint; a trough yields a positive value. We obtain 0.9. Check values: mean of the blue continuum 3.36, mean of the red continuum 3.19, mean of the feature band 3.14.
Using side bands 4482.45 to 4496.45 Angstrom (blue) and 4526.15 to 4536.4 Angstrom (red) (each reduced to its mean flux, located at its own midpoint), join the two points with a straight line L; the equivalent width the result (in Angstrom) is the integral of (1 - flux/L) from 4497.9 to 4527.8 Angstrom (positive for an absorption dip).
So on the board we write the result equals -1.9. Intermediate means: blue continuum 3.13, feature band 3.2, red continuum 2.91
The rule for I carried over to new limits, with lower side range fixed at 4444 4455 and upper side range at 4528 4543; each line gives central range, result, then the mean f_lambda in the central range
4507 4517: -0.7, 3.16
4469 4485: -1.6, 3.28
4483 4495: -0.4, 3.06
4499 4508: -0.7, 3.21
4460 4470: -1.0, 3.29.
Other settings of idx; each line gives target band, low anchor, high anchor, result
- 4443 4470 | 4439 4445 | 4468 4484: 1.4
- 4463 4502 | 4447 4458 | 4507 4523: -2.9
